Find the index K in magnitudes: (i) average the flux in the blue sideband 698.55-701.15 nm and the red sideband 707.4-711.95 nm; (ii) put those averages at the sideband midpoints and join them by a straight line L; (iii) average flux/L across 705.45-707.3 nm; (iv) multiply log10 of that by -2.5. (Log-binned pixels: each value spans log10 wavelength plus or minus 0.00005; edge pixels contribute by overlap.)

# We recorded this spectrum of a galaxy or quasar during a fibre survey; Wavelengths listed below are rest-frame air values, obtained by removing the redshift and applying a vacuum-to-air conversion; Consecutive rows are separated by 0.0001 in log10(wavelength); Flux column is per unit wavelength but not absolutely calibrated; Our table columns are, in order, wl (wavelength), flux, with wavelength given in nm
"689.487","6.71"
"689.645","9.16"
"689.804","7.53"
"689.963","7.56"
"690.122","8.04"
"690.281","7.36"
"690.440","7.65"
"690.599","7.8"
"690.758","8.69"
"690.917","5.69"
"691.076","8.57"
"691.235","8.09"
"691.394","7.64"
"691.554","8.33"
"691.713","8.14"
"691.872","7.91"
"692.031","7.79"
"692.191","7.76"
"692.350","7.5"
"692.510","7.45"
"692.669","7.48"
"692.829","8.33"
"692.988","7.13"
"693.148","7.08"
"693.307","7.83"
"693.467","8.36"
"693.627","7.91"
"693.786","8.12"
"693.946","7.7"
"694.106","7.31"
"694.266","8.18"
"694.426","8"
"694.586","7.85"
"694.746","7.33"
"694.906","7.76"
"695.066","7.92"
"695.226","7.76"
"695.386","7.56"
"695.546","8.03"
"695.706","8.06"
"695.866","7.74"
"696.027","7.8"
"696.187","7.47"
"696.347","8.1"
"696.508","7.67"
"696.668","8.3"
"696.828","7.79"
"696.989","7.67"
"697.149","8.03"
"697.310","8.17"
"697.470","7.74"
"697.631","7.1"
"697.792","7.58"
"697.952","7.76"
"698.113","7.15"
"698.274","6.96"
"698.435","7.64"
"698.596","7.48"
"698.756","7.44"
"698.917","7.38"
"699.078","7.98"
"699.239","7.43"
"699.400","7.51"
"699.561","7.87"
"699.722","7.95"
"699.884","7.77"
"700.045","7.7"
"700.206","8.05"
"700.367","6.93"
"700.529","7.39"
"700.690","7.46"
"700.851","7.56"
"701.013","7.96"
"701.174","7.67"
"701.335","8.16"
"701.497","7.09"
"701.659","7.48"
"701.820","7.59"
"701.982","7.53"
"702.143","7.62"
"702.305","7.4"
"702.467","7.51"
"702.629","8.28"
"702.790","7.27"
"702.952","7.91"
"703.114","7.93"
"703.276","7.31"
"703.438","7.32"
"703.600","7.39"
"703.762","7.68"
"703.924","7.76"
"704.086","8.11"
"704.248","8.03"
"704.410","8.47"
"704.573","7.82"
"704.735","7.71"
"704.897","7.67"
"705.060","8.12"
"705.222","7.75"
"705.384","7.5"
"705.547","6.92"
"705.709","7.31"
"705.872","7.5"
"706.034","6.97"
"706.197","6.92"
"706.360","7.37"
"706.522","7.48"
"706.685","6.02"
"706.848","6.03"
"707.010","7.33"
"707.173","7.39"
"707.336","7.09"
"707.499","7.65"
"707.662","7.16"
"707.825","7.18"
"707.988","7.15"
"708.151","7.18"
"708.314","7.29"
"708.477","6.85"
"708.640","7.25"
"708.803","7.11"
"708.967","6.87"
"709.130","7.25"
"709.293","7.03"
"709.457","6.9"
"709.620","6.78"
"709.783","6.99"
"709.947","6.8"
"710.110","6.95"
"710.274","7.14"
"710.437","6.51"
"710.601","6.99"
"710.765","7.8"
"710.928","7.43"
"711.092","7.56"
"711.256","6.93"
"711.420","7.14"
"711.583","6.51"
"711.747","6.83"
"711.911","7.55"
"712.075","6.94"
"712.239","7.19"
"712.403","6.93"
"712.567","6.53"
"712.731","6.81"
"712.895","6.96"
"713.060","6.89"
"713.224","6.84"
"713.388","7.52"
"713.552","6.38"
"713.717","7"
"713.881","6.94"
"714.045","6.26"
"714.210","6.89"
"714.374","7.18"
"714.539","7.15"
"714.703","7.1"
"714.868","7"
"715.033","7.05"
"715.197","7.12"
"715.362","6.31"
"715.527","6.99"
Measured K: 0.04 mag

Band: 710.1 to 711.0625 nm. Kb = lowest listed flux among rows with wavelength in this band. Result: 6.51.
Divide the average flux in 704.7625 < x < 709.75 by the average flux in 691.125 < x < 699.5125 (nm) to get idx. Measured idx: 0.93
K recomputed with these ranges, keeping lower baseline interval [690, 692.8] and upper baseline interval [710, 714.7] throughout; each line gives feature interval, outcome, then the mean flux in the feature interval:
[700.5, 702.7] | -0.03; 7.62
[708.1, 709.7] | 0.01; 7.05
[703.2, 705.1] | -0.07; 7.77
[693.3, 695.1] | -0.03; 7.85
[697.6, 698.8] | 0.02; 7.4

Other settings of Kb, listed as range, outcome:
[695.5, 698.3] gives 6.96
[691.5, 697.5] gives 7.08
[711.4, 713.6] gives 6.38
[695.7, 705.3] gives 6.93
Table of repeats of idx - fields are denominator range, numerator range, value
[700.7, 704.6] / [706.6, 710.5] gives 0.91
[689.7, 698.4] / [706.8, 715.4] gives 0.91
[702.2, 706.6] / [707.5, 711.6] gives 0.93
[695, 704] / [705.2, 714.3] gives 0.92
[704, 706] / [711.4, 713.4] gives 0.90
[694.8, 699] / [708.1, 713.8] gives 0.91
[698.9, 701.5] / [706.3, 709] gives 0.92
